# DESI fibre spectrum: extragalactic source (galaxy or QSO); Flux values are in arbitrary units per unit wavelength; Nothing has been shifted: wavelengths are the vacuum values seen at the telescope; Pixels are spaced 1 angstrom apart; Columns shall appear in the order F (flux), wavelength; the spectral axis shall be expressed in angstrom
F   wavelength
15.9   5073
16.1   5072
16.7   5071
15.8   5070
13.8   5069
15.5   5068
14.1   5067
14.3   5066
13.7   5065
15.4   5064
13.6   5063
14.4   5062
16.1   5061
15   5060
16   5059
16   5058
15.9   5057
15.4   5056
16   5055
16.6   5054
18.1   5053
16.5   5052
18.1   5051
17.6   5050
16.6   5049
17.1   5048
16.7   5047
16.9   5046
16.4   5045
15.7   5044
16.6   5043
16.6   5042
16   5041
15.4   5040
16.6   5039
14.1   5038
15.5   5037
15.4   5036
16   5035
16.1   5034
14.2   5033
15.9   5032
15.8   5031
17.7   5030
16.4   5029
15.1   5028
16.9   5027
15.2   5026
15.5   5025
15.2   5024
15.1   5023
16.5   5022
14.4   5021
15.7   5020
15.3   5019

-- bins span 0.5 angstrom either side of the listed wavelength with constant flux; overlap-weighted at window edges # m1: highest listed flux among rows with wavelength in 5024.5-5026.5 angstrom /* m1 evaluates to 15.5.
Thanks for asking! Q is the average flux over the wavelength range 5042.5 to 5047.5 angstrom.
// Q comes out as 16.5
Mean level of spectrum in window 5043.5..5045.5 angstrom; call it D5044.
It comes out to 16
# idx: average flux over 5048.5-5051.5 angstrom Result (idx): 17.4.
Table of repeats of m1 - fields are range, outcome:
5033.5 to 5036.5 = 16.1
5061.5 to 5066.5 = 15.4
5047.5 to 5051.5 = 18.1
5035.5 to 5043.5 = 16.6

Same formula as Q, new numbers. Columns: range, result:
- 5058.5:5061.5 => 15.7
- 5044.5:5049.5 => 16.7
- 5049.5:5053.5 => 17.6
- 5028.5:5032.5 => 16.4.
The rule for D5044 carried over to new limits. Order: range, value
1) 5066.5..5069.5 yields 14.5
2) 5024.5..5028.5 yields 15.7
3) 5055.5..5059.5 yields 15.8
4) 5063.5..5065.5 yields 14.6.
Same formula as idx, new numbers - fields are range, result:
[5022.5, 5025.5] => 15.3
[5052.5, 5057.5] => 16.4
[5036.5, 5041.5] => 15.5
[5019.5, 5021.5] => 15.1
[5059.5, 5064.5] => 14.9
